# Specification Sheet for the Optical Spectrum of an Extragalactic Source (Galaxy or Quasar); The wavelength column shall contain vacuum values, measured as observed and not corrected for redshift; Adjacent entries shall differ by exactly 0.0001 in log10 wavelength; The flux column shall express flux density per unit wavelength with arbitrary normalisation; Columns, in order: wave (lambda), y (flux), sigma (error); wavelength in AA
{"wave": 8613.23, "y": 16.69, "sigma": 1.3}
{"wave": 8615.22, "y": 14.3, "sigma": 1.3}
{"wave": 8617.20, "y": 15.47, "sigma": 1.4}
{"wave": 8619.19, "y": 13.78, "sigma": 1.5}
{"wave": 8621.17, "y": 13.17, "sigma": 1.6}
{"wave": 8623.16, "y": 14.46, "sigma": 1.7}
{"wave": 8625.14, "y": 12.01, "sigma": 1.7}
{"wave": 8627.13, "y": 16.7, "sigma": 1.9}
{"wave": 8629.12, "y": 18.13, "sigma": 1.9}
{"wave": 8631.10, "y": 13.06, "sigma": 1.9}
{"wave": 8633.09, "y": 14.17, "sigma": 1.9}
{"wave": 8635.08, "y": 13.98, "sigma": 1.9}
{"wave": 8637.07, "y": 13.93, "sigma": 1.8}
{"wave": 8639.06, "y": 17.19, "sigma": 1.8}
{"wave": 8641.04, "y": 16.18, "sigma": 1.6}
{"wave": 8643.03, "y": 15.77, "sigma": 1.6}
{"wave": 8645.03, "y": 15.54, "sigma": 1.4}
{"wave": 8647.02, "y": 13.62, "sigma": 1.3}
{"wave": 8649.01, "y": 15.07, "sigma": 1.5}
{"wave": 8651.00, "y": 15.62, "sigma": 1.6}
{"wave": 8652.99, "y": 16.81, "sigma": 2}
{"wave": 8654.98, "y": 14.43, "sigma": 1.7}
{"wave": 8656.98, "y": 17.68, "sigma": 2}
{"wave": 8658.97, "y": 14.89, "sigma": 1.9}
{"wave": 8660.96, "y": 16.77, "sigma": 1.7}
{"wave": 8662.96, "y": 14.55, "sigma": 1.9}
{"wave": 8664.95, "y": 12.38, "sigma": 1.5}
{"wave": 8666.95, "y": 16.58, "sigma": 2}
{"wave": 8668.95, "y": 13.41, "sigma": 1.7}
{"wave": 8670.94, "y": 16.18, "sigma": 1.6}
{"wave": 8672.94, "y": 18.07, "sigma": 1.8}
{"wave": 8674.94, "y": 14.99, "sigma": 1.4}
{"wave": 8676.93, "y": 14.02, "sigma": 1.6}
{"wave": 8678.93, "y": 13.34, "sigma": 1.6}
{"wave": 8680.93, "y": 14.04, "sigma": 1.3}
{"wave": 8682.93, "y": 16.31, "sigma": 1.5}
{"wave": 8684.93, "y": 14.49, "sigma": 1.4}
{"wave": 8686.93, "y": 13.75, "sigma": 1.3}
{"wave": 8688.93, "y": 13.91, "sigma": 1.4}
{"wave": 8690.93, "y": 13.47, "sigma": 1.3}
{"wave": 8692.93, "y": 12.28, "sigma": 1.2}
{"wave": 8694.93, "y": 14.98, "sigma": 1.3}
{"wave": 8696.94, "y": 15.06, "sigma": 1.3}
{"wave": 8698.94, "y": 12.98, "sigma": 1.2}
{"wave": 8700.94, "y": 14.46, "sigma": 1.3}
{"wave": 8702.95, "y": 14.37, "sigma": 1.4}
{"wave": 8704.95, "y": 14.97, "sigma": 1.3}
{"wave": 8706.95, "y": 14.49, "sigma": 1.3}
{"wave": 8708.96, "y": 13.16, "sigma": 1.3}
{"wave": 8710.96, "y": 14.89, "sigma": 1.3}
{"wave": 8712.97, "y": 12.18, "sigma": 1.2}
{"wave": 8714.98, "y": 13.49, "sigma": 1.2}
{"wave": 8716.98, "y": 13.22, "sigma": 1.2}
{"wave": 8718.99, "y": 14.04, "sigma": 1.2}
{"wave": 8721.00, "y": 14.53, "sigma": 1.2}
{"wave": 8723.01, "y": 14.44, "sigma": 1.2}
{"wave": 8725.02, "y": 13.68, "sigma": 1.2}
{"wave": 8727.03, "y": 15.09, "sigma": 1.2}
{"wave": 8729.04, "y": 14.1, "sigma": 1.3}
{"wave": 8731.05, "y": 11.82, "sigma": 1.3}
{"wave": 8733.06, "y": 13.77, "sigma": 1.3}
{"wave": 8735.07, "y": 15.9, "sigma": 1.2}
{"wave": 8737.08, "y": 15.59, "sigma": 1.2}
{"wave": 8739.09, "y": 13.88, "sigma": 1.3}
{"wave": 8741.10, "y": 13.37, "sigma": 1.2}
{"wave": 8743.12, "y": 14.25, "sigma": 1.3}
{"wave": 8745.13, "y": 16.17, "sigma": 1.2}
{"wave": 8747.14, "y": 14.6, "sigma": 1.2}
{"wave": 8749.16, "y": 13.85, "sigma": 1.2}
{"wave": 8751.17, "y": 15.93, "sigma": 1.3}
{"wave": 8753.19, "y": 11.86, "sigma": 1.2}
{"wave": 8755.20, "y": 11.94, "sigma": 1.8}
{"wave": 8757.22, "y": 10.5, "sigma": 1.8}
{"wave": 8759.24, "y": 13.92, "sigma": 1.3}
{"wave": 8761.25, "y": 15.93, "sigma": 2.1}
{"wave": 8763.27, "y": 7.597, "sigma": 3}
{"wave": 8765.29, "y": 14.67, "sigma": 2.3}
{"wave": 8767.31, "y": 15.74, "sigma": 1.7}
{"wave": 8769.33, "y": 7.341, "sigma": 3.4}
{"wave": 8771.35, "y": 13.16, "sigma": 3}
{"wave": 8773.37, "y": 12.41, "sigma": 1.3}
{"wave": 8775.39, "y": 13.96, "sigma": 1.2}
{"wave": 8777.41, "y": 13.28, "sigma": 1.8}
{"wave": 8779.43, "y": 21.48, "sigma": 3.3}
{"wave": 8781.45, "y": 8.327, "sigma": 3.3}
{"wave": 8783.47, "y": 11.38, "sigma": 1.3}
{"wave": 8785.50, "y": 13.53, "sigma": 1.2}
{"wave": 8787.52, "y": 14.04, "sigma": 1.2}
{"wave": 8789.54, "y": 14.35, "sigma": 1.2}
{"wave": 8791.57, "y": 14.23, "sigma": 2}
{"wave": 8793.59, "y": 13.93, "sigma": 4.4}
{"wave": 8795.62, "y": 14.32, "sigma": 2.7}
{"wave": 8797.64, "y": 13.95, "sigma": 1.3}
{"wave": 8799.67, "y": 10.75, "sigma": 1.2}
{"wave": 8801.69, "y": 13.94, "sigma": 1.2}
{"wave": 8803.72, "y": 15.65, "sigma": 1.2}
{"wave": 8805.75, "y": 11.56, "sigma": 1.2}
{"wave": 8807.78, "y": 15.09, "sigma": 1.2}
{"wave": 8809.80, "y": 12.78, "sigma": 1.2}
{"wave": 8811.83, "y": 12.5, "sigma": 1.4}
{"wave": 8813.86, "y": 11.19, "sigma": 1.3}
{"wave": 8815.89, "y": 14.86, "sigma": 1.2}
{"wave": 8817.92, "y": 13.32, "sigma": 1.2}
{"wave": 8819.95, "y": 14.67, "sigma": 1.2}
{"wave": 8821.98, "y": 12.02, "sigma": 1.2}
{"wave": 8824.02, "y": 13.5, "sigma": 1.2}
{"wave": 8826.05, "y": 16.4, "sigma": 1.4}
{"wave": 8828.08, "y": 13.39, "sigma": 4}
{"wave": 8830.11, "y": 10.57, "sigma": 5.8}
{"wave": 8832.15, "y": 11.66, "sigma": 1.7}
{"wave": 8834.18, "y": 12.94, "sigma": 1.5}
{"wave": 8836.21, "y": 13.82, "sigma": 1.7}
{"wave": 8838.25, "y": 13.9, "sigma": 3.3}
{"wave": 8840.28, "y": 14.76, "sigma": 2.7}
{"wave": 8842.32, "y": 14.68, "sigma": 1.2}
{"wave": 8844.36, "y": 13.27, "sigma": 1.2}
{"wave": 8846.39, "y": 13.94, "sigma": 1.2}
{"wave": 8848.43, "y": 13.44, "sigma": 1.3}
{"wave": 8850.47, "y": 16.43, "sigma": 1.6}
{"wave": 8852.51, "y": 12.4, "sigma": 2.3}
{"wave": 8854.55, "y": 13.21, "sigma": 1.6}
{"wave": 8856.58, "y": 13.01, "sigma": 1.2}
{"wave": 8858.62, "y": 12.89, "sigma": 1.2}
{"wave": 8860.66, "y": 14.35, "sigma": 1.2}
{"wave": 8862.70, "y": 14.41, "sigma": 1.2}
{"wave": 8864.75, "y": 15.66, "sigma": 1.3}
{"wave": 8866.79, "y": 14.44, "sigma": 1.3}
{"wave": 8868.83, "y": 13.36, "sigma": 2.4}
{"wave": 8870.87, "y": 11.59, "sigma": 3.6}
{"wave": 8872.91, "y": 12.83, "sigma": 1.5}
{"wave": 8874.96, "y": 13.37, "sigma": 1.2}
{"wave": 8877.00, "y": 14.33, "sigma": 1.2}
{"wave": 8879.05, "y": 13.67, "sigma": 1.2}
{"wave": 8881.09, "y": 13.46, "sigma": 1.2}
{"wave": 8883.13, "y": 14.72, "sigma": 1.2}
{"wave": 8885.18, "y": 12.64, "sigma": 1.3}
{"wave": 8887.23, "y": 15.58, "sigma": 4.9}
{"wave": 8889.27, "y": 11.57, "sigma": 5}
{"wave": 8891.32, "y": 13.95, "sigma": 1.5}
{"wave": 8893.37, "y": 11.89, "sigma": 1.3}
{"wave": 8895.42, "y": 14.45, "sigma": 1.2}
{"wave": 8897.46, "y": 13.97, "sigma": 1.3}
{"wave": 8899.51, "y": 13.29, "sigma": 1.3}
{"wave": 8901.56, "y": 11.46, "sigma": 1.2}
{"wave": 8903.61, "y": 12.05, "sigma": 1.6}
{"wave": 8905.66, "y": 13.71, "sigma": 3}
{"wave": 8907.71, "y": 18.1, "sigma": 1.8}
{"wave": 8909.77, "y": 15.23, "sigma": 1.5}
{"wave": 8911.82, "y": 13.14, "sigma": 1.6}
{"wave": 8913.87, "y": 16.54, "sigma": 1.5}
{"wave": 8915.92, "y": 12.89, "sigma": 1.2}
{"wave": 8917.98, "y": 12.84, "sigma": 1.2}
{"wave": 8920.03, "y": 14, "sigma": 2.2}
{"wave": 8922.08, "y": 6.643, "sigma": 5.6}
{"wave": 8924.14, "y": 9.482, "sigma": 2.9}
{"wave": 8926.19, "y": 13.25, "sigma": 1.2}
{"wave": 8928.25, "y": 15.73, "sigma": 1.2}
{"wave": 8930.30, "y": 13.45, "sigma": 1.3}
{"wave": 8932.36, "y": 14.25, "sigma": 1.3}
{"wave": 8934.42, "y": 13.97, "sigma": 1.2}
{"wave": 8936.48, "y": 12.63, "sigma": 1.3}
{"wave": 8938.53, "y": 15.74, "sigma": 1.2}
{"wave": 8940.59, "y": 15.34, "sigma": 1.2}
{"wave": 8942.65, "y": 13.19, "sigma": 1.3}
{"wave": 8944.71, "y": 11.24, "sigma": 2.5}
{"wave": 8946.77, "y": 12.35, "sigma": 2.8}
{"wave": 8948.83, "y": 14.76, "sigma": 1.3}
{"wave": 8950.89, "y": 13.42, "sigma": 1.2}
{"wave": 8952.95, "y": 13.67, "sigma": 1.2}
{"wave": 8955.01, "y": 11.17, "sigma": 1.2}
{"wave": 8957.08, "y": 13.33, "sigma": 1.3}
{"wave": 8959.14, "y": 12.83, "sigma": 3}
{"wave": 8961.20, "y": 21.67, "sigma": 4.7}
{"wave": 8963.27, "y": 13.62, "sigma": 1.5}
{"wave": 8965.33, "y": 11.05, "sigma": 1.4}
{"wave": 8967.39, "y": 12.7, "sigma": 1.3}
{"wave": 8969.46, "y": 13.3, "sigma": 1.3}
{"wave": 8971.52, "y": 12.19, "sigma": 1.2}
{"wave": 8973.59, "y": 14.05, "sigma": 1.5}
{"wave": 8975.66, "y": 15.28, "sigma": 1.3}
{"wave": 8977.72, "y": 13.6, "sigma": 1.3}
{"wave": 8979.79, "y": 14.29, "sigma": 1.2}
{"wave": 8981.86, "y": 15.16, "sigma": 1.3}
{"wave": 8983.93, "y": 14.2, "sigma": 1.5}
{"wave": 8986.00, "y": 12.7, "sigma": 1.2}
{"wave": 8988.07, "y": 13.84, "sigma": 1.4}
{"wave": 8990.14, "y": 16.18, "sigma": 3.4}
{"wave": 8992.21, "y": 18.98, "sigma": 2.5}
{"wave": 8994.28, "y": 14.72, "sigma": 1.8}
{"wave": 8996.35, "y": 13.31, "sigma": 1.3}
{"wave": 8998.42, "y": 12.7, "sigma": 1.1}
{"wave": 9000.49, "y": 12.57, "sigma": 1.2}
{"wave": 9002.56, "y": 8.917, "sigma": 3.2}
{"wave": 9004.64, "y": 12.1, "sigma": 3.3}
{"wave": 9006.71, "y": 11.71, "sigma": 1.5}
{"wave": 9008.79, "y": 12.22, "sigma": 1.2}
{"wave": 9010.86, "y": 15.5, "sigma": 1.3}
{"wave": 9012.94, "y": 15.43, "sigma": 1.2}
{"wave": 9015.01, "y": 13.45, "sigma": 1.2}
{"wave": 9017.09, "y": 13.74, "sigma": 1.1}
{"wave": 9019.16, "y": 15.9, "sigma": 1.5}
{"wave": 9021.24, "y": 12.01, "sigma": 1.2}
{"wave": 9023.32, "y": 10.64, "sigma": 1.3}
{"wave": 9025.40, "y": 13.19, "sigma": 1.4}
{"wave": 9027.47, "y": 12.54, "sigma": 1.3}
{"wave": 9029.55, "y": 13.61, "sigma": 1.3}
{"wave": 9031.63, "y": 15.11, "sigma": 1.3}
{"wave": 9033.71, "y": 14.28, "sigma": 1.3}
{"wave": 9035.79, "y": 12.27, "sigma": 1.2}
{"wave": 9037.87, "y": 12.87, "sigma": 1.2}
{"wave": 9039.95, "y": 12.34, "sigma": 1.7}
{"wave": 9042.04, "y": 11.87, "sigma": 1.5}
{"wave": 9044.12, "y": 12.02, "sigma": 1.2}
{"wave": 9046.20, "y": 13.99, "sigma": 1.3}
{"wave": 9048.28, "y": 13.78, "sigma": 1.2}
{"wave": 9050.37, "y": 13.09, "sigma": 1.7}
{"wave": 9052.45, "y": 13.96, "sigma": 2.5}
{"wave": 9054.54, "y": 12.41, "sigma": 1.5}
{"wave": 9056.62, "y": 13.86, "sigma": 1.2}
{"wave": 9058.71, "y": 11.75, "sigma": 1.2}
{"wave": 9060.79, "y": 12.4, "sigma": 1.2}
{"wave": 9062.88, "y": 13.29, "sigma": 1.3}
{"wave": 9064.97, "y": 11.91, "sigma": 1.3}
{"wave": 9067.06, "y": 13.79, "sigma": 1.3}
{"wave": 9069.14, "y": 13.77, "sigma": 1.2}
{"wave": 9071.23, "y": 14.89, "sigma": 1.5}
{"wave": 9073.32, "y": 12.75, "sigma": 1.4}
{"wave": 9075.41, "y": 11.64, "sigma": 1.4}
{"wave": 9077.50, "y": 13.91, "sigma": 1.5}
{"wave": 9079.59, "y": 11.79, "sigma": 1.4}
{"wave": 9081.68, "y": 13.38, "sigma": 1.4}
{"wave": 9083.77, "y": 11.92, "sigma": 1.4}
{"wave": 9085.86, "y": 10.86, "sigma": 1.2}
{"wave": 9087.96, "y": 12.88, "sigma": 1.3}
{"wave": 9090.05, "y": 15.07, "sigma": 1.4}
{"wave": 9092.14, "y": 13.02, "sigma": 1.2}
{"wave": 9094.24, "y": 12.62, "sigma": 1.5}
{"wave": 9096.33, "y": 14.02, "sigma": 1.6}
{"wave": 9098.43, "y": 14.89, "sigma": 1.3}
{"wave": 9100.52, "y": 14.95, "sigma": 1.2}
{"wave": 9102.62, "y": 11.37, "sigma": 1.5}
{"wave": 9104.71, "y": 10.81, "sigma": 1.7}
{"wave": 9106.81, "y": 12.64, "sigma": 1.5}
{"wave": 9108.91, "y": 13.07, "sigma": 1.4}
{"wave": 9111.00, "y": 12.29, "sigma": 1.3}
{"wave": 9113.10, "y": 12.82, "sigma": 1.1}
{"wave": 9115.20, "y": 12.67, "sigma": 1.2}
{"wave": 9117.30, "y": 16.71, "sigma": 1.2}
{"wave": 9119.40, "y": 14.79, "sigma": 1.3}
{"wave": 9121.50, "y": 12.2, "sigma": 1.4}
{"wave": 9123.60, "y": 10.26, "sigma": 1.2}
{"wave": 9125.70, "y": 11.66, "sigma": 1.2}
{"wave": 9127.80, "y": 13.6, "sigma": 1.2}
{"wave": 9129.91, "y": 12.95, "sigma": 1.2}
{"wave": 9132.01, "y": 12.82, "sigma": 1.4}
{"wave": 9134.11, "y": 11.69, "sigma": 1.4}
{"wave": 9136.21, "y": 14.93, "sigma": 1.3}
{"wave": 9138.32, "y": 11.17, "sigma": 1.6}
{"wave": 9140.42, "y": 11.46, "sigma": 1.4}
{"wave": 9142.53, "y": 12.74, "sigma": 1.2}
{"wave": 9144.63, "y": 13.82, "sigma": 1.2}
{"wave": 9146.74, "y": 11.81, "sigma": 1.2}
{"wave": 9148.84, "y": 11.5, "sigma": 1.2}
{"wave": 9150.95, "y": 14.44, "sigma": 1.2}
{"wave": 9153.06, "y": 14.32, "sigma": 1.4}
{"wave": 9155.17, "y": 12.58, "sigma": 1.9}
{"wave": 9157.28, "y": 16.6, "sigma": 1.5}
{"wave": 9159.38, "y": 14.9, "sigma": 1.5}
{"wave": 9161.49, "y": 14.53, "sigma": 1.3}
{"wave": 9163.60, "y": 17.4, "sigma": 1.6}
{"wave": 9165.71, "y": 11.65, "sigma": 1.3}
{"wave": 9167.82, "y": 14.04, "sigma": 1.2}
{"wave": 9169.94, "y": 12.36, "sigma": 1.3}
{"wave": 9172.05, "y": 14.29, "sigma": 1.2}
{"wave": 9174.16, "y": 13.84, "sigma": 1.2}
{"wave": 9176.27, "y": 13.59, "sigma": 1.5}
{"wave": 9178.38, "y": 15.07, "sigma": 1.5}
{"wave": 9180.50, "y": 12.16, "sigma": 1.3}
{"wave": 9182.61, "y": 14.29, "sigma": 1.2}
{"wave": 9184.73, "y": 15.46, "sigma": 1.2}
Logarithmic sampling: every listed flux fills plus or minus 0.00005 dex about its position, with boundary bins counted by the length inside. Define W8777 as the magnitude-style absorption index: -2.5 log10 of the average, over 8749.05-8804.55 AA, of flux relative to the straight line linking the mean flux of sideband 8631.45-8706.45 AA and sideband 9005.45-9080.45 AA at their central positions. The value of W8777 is 0.09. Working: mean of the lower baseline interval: 14.9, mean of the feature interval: 13.3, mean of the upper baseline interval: 13.2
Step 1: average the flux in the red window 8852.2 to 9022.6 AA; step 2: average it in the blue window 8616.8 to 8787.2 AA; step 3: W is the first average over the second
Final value 0.96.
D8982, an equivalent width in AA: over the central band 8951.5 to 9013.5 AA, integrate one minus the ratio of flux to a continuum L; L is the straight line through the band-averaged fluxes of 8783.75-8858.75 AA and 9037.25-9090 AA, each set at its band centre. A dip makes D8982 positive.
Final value -3.1 AA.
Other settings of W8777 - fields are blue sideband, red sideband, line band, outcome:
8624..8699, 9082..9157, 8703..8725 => 0.06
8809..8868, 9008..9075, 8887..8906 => 0.03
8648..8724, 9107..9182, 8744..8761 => 0.05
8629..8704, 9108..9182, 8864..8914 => 0.03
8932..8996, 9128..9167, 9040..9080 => 0.06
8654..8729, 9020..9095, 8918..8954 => 0.03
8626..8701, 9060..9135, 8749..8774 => 0.15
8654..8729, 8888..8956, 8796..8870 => 0.01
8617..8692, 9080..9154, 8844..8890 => 0.02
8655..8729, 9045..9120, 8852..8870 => 0.01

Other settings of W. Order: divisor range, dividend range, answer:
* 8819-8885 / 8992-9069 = 0.96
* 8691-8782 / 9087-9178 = 0.97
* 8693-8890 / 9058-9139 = 0.95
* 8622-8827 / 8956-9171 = 0.94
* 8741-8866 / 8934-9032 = 1.01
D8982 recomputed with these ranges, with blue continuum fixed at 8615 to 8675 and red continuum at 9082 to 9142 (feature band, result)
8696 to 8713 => 0.8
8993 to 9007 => 1.0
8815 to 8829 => 0.3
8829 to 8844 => 1.1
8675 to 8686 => 0.4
